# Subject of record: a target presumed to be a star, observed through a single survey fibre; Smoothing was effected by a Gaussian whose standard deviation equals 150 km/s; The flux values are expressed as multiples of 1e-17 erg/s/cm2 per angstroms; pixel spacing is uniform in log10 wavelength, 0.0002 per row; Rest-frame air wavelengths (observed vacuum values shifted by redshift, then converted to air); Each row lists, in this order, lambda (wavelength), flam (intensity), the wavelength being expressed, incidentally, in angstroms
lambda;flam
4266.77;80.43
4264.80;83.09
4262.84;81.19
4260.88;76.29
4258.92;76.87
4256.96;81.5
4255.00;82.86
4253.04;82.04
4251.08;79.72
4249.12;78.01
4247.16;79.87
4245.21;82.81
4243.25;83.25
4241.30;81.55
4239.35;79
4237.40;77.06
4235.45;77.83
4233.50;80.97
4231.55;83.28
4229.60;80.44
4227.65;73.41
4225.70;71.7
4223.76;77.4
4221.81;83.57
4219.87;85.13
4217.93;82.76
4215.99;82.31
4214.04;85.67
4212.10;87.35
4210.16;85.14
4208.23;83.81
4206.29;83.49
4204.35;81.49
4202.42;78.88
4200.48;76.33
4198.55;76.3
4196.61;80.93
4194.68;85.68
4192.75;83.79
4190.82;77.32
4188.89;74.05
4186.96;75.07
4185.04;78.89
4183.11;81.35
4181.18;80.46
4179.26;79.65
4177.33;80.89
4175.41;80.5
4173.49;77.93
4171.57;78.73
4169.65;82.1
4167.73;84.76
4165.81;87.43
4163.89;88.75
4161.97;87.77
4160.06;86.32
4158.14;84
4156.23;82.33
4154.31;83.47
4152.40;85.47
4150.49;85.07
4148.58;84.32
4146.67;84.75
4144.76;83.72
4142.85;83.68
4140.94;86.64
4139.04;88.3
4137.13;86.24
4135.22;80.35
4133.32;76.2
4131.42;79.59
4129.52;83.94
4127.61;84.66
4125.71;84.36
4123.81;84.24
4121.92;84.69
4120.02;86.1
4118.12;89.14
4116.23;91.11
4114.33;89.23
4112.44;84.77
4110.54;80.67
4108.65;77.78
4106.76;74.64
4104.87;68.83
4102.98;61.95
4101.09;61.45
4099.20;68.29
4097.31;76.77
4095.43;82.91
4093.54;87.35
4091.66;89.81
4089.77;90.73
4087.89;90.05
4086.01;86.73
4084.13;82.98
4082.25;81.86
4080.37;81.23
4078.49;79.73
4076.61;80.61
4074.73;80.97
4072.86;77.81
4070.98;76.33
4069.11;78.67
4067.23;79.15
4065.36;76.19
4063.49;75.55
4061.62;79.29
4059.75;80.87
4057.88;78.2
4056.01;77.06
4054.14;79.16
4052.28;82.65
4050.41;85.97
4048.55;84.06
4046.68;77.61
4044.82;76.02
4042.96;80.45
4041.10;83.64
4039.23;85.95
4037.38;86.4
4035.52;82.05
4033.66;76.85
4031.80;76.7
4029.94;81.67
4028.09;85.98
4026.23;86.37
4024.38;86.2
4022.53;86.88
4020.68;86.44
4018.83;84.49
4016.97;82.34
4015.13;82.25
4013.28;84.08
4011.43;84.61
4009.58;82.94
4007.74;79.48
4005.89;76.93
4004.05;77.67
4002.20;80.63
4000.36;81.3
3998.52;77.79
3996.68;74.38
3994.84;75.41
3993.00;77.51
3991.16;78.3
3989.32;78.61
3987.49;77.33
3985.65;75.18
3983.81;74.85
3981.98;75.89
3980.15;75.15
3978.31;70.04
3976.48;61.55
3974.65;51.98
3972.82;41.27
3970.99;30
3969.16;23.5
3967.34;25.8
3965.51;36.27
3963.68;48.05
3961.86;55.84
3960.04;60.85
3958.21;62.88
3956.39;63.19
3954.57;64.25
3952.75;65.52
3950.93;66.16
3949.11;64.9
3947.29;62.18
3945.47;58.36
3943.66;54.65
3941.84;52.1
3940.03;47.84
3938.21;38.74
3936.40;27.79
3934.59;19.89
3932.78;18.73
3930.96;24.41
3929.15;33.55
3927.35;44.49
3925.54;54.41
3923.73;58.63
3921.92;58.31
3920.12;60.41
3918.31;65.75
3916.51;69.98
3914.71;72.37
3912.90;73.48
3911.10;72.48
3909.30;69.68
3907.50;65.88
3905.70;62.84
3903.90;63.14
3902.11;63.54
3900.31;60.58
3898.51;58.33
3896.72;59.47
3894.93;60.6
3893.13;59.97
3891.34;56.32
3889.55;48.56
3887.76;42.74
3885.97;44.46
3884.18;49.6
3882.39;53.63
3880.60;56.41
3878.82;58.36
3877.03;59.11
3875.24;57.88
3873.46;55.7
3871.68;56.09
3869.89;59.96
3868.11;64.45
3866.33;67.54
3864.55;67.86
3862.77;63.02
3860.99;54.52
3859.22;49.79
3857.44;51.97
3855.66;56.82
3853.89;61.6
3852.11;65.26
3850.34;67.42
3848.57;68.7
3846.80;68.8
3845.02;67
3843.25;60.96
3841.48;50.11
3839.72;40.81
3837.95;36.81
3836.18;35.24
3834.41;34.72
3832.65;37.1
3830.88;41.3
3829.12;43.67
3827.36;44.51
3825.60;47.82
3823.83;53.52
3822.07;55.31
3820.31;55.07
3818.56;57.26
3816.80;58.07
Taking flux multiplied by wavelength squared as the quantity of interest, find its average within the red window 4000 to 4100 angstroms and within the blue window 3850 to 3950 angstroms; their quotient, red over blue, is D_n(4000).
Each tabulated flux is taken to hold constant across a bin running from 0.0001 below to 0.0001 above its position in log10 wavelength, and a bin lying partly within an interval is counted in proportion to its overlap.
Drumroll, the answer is 1.58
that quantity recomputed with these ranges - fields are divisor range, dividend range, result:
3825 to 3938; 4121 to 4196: 1.75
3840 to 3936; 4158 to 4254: 1.67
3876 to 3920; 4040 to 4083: 1.43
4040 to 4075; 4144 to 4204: 1.09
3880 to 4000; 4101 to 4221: 1.59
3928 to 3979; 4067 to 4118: 1.81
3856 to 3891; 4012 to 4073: 1.59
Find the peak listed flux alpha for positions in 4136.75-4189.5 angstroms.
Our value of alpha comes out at 88.75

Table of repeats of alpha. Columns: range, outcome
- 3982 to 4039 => 86.88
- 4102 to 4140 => 91.11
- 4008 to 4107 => 90.73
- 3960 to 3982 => 75.89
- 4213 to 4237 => 85.67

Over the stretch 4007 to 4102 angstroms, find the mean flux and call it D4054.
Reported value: 81.4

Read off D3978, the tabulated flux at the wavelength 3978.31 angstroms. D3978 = 70.04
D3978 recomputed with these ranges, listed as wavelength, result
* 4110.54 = 80.67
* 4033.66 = 76.85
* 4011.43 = 84.61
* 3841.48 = 50.11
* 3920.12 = 60.41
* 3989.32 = 78.61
